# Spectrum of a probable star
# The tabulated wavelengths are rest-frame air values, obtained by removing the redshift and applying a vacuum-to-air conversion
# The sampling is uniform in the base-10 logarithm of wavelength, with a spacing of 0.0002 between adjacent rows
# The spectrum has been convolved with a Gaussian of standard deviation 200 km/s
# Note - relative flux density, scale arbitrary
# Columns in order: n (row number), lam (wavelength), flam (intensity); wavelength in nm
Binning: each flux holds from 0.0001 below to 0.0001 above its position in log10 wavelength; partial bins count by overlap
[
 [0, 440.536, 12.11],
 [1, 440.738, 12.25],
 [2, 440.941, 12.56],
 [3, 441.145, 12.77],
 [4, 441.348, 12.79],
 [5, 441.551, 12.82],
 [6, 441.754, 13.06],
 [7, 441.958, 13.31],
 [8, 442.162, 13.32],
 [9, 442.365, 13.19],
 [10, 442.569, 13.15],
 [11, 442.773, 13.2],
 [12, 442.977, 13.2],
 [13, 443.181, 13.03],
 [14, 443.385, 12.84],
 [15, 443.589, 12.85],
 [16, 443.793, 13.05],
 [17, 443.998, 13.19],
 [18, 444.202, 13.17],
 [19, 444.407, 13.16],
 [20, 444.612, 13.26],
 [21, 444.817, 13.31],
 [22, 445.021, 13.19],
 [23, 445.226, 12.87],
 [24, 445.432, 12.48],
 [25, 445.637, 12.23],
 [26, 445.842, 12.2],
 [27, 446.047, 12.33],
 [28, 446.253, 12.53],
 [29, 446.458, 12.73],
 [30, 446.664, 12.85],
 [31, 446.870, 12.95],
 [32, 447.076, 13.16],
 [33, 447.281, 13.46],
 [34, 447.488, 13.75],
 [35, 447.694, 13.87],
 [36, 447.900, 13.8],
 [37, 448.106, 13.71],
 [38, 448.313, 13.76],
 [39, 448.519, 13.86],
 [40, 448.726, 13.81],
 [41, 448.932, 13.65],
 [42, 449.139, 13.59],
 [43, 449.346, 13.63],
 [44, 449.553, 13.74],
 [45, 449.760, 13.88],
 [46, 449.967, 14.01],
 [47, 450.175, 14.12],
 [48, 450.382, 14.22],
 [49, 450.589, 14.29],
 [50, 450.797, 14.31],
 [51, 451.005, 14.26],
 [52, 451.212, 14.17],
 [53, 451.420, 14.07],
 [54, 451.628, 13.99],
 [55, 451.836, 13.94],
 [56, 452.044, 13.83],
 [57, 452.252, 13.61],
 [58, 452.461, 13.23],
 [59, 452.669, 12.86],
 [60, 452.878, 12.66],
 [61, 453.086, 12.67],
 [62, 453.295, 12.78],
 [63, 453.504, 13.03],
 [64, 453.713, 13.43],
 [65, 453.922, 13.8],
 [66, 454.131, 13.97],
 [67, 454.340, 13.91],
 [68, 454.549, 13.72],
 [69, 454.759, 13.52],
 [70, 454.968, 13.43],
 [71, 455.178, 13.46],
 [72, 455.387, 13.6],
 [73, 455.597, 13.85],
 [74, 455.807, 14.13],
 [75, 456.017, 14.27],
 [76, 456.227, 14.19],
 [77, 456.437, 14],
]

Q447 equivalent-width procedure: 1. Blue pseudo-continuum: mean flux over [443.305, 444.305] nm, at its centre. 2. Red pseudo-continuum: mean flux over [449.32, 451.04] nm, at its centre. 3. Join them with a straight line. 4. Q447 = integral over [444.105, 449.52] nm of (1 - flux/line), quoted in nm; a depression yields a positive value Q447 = 0.12 nm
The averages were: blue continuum 13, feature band 13.2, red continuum 14.1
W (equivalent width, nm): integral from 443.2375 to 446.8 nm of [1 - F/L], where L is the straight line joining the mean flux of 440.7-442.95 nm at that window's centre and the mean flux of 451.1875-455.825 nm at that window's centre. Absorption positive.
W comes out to 0.08 nm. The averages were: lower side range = 13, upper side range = 13.5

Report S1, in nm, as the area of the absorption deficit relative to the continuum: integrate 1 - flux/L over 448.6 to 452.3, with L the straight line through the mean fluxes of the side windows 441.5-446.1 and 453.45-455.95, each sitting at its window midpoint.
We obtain -0.15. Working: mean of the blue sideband 13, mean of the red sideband 13.7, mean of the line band 14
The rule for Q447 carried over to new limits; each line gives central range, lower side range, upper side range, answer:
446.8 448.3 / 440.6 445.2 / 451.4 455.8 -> -0.04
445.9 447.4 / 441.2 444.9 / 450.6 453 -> 0.06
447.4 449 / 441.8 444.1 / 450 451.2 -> 0.01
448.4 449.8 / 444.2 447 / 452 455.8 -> -0.07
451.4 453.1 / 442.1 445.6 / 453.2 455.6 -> 0.00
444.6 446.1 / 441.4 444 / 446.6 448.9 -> 0.07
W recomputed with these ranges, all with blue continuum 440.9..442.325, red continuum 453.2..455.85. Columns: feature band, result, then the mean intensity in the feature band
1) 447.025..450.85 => -0.146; 13.8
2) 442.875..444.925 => -0.004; 13.1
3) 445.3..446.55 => 0.071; 12.4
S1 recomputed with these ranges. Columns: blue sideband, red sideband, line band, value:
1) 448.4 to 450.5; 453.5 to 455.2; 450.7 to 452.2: -0.03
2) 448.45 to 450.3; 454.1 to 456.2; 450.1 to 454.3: 0.04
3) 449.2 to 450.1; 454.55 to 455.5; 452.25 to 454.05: 0.07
